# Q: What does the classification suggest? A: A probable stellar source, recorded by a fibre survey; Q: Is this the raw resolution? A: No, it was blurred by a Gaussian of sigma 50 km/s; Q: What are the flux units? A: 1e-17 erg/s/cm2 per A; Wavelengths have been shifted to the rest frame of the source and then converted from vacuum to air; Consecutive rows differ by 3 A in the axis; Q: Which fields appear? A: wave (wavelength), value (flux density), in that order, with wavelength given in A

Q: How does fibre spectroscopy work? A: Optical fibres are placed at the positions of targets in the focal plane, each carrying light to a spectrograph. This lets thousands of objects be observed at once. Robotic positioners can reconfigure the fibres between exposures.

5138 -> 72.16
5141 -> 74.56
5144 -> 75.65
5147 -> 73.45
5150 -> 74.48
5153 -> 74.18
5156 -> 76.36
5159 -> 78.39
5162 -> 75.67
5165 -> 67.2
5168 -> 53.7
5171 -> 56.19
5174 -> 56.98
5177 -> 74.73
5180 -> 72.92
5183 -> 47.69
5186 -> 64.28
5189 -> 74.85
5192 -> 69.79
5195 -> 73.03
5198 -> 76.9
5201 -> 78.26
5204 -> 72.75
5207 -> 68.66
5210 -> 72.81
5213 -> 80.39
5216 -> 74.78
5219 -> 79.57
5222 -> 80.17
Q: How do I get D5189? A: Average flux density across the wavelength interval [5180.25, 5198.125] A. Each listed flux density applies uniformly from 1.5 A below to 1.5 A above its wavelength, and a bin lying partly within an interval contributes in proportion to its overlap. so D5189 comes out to 67.4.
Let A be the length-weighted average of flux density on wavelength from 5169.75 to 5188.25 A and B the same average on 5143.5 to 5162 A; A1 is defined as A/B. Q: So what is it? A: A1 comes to 0.83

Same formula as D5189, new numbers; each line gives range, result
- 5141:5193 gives 68.8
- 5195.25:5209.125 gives 74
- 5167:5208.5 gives 67.4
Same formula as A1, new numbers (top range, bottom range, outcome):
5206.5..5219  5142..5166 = 1.01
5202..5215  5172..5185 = 1.18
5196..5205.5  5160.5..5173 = 1.20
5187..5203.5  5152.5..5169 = 1.04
